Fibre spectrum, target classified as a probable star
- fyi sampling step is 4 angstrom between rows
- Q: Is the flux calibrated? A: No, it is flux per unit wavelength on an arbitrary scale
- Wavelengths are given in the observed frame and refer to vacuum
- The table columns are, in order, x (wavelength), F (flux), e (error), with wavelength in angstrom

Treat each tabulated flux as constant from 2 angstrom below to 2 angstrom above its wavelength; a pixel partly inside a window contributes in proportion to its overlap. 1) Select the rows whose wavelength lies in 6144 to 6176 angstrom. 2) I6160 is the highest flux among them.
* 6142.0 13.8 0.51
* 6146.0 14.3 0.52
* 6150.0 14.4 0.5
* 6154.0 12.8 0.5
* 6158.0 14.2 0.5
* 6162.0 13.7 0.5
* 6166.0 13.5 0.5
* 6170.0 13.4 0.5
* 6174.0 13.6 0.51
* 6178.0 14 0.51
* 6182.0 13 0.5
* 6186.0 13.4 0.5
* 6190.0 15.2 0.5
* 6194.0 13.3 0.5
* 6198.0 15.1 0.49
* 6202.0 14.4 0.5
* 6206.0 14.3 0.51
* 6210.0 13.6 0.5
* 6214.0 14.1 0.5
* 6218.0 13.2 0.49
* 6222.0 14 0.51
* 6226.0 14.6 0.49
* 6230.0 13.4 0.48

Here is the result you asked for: 14.4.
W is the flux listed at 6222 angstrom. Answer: 14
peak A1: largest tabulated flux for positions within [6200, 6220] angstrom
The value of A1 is 14.4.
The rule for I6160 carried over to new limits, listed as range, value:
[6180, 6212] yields 15.2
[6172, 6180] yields 14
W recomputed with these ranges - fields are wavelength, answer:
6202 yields 14.4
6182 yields 13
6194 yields 13.3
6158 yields 14.2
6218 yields 13.2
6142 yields 13.8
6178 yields 14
